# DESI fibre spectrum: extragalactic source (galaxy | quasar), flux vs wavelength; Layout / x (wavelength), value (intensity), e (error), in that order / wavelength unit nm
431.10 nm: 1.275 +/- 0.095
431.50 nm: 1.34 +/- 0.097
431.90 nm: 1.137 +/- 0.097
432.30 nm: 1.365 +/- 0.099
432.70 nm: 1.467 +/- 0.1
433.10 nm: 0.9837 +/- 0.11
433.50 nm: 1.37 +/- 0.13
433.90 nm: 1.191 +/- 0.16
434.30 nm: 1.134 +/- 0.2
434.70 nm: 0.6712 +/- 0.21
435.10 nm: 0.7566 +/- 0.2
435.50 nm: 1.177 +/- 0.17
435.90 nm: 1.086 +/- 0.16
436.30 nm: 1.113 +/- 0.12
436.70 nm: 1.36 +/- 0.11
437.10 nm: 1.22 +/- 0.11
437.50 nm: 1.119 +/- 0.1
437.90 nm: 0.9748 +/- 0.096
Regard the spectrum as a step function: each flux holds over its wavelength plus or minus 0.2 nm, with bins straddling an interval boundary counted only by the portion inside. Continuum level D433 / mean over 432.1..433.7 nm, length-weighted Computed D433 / 1.3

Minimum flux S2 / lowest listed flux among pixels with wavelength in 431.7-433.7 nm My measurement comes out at 0.9837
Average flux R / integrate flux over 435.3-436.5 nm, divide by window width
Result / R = 1.13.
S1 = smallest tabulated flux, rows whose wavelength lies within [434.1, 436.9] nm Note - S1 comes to 0.6712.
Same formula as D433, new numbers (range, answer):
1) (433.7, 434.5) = 1.16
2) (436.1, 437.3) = 1.23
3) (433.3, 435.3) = 1.02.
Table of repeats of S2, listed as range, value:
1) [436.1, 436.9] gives 1.113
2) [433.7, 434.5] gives 1.134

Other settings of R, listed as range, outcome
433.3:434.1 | 1.28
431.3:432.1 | 1.24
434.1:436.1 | 0.965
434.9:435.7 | 0.967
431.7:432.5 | 1.25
